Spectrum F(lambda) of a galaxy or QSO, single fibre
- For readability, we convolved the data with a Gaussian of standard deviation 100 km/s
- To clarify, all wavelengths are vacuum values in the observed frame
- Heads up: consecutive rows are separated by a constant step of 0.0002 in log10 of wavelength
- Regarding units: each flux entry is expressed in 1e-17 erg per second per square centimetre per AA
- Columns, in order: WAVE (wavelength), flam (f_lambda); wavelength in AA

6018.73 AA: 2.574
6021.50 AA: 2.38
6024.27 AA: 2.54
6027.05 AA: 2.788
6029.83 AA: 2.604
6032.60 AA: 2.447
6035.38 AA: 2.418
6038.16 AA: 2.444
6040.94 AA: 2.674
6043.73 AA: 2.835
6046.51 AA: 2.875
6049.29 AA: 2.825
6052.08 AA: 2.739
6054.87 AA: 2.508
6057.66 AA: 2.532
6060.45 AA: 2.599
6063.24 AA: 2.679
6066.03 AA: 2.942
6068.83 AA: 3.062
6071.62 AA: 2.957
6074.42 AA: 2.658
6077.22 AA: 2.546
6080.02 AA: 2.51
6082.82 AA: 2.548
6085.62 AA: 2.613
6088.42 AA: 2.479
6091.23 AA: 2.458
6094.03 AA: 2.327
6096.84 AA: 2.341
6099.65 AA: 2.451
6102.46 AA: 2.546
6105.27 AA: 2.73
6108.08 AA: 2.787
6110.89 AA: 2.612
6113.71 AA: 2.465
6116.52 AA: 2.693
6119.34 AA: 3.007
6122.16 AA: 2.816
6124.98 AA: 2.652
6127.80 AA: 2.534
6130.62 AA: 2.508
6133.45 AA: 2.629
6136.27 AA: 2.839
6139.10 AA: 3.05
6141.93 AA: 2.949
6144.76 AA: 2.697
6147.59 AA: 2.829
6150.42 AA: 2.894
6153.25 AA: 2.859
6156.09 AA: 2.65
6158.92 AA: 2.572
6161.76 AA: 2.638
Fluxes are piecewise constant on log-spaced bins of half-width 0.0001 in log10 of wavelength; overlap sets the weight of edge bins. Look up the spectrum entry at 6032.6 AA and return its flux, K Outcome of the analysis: 2.447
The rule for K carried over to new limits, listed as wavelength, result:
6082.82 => 2.548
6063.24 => 2.679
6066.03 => 2.942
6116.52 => 2.693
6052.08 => 2.739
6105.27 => 2.73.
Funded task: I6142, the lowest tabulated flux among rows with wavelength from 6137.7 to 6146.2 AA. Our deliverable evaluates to 2.697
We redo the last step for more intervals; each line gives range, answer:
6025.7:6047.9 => 2.418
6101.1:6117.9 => 2.465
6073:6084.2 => 2.51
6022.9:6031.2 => 2.54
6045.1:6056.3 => 2.508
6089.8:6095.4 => 2.327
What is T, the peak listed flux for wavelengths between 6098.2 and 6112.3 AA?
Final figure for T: 2.787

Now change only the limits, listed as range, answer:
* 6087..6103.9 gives 2.546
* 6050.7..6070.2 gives 3.062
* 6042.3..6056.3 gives 2.875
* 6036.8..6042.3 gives 2.674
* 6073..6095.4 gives 2.658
